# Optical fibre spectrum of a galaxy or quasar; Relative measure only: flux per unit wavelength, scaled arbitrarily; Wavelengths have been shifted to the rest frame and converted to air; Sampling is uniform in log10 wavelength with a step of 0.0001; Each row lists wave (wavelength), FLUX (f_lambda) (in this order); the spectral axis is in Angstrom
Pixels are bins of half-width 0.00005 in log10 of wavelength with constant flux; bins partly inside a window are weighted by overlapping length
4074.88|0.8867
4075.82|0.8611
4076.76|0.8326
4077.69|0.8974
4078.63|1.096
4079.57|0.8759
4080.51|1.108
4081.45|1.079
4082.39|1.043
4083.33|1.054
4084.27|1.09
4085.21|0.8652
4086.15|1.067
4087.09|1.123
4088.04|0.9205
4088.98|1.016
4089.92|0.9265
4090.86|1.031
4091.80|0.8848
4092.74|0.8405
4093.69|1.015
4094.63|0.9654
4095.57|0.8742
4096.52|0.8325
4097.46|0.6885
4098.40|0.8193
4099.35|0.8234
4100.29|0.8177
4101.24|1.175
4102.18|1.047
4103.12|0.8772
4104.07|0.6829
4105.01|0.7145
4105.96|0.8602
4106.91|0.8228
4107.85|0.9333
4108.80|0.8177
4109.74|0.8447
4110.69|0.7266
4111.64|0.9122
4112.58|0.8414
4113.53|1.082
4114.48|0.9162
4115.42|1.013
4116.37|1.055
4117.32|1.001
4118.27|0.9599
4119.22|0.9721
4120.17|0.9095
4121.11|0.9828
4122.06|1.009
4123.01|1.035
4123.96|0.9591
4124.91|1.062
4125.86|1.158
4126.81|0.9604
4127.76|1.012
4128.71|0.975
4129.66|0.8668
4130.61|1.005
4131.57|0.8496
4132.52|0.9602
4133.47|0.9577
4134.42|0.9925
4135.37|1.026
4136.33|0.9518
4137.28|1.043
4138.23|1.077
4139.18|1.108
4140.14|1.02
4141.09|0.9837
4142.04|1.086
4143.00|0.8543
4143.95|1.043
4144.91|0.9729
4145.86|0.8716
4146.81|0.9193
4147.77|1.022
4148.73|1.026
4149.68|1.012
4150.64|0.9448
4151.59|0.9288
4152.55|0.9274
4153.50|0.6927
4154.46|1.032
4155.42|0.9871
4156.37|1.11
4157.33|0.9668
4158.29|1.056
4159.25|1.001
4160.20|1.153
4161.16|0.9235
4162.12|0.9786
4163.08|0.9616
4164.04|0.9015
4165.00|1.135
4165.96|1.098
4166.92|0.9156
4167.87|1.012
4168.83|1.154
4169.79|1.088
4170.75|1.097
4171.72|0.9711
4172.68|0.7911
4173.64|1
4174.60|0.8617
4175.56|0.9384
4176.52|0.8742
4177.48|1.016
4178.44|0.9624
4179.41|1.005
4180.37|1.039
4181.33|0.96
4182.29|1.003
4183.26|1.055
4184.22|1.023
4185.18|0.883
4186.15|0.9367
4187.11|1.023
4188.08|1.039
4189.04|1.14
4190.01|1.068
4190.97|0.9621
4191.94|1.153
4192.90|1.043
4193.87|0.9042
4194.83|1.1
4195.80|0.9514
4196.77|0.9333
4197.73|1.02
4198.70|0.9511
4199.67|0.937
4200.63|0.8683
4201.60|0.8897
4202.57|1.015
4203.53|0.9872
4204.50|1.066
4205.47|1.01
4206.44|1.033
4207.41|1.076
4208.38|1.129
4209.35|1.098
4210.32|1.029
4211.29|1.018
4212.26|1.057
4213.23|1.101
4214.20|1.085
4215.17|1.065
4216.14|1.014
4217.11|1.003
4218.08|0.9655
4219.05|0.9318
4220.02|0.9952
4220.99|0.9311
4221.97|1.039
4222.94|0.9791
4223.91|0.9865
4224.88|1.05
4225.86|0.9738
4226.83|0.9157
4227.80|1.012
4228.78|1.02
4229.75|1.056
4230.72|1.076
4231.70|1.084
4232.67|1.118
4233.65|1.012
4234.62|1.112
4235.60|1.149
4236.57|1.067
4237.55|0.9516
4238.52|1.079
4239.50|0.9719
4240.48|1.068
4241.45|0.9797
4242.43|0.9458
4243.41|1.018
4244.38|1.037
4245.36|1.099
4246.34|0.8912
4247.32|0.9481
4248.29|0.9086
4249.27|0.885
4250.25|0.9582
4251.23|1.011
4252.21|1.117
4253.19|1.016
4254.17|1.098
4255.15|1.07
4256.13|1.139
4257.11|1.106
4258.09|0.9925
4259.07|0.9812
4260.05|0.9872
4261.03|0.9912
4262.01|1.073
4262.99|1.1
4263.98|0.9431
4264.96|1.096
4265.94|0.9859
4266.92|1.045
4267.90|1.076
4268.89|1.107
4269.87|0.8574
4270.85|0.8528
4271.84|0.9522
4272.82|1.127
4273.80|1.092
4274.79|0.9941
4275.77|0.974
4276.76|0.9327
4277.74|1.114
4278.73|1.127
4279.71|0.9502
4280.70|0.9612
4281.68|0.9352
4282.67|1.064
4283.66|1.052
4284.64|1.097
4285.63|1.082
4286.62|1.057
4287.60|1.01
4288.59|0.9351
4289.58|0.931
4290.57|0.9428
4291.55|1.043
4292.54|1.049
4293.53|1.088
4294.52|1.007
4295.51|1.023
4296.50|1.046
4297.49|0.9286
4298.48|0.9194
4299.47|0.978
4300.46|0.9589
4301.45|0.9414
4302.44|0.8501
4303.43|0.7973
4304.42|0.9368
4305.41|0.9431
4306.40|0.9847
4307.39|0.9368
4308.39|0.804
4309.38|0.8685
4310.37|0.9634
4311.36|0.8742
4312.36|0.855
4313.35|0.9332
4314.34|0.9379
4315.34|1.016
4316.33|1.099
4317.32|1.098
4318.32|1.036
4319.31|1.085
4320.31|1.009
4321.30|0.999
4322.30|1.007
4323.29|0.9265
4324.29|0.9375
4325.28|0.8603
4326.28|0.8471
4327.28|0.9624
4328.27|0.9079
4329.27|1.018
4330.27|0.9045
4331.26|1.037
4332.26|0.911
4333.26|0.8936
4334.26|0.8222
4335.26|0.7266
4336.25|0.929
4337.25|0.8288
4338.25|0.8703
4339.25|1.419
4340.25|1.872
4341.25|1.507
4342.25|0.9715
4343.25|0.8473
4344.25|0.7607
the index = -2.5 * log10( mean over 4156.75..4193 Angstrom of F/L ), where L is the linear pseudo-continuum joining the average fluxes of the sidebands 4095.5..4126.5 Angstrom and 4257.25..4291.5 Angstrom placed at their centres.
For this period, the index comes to -0.055 mag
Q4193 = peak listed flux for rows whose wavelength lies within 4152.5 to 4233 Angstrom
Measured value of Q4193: 1.154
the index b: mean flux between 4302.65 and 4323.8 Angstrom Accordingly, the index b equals 0.956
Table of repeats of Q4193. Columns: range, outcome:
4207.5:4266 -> 1.149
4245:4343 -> 1.872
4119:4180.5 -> 1.158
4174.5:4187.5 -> 1.055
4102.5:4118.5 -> 1.082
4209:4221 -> 1.101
